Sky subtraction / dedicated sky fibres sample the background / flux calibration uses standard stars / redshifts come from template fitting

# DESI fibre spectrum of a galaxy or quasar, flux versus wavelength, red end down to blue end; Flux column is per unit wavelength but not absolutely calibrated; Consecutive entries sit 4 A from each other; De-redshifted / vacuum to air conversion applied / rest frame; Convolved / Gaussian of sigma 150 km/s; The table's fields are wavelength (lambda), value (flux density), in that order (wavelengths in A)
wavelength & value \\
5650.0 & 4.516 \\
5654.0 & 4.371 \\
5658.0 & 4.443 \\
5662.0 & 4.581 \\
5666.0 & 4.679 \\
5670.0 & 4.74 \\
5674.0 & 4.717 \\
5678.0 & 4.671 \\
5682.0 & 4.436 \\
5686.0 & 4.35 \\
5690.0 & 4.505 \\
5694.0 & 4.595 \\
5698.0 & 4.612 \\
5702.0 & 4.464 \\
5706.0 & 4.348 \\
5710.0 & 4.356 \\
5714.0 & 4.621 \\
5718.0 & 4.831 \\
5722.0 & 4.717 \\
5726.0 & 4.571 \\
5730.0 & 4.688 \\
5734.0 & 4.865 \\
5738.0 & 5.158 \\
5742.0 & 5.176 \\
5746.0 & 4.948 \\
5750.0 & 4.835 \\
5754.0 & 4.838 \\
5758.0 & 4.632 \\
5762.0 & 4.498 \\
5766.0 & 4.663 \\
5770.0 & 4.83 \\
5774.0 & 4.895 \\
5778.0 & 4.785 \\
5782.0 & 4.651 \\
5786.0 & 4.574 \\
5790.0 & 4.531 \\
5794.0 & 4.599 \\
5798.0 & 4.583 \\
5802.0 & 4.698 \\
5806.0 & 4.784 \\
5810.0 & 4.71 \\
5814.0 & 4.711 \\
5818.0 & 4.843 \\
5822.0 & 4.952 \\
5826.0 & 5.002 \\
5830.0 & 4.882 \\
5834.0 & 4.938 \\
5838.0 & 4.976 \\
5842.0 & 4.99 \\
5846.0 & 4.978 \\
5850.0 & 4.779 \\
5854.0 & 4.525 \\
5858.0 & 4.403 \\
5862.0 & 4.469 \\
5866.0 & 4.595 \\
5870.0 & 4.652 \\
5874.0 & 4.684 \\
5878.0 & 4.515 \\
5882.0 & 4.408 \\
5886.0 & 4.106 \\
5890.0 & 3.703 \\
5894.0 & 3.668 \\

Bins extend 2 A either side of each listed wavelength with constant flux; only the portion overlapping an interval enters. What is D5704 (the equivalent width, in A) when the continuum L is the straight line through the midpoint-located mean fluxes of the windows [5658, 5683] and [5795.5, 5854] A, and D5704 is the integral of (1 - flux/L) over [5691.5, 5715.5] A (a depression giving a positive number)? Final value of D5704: 0.90 A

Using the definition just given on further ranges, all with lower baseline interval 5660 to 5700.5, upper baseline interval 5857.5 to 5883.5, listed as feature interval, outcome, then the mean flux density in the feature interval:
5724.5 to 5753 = -2.0 A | 4.9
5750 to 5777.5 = -1.0 A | 4.74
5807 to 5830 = -1.5 A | 4.84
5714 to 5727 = -0.4 A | 4.7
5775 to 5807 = -0.7 A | 4.65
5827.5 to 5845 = -1.5 A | 4.95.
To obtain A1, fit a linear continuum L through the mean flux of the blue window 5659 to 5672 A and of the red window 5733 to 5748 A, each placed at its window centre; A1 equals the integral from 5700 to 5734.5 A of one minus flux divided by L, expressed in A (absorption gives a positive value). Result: 2.3 A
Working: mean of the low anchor 4.65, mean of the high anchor 5.05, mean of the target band 4.6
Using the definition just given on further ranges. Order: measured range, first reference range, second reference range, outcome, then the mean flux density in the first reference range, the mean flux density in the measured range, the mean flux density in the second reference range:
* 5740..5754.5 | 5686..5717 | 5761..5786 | -1.0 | 4.5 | 4.96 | 4.72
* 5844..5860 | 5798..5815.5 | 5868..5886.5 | -0.3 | 4.71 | 4.67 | 4.5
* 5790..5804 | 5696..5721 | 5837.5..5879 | 0.0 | 4.55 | 4.61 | 4.68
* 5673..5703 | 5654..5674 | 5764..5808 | 0.5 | 4.6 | 4.54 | 4.69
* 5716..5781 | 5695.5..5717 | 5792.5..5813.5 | -3.2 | 4.5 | 4.81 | 4.68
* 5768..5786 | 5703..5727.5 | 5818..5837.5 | 0.0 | 4.57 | 4.77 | 4.94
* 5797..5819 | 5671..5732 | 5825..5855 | 0.4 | 4.57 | 4.72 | 4.89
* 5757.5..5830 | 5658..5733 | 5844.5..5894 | -3.5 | 4.58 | 4.73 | 4.45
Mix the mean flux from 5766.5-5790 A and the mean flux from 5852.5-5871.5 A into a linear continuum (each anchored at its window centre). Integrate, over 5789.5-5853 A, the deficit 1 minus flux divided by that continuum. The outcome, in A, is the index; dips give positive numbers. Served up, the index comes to -2.6 A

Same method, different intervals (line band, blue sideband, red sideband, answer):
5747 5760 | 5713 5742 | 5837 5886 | 0.0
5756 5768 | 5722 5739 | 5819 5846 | 0.6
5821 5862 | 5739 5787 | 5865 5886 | -1.9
